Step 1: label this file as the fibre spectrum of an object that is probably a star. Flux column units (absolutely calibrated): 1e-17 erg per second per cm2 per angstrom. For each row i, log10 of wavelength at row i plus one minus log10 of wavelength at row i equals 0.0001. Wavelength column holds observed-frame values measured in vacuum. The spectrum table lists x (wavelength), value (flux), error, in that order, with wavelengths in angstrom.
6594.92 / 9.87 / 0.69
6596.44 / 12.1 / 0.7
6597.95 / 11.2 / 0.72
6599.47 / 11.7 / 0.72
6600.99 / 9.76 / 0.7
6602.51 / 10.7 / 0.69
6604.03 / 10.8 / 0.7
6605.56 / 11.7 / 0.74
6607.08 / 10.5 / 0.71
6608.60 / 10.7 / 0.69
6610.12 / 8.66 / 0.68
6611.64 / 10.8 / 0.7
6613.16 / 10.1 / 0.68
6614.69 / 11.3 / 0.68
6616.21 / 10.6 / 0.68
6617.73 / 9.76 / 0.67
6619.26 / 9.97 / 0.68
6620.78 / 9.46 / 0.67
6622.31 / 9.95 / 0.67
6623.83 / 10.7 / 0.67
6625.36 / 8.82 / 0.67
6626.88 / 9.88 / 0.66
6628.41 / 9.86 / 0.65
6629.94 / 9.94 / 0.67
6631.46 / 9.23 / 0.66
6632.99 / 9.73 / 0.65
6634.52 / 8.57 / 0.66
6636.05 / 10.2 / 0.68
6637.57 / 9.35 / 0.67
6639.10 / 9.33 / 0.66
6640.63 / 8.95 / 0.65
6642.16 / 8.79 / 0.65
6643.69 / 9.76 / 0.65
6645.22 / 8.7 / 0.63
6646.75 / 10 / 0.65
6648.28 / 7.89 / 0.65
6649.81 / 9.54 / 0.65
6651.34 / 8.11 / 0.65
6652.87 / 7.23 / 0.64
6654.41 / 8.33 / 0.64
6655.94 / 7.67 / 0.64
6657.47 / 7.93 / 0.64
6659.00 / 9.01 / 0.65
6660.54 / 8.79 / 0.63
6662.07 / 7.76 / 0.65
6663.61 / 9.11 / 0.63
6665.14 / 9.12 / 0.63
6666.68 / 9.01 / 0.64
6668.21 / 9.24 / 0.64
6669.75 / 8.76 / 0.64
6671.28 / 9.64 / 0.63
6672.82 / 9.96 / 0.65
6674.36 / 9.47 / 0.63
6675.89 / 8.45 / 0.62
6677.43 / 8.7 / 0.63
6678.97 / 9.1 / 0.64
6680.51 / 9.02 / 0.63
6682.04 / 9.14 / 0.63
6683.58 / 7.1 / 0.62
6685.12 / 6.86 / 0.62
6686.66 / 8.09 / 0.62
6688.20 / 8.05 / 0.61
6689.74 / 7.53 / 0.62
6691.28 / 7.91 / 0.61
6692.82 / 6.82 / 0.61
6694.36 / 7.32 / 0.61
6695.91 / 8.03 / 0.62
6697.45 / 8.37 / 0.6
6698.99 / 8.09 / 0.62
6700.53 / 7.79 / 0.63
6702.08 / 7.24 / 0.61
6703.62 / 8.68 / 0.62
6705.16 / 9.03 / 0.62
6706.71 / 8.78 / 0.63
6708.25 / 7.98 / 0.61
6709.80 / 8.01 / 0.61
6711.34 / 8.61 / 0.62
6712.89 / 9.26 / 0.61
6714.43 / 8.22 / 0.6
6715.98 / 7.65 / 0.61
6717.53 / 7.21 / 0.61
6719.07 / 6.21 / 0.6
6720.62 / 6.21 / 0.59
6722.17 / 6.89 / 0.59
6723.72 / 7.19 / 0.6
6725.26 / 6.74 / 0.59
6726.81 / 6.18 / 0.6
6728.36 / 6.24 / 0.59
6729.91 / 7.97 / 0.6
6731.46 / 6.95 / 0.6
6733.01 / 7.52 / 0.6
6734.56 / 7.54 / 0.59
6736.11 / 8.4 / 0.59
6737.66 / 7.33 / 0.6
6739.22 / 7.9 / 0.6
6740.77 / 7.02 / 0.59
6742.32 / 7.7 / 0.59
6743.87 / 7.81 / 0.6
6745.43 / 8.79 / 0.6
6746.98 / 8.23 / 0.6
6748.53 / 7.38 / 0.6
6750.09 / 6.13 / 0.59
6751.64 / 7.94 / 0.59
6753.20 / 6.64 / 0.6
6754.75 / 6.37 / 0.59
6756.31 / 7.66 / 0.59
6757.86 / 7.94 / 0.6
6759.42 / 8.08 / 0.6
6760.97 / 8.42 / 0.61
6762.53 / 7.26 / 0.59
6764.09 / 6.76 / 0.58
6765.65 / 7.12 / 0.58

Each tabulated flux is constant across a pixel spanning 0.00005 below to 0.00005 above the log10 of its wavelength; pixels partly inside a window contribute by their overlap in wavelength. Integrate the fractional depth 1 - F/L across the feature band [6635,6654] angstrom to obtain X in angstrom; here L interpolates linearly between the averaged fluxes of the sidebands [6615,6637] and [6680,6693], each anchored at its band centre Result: 0.5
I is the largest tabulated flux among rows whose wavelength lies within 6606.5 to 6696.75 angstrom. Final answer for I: 11.3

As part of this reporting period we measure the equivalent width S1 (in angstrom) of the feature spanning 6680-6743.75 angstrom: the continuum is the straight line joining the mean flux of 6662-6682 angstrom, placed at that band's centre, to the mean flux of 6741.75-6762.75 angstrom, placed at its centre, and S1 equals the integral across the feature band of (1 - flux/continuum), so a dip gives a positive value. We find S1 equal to 5.1 angstrom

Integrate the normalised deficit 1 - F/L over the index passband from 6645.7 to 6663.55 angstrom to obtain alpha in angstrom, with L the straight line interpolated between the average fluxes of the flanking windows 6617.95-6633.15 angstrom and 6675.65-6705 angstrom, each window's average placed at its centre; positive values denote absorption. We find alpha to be 1.11 angstrom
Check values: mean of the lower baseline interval 9.75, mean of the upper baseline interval 8.03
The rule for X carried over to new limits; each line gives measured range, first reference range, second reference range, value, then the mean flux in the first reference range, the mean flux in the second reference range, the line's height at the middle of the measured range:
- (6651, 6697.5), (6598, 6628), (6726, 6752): 2.88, 10.3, 7.46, 8.93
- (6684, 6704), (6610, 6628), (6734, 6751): 2.02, 10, 7.66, 8.6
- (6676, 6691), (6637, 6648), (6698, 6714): 0.82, 9.2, 8.35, 8.65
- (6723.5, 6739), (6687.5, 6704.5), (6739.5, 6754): 0.78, 7.81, 7.53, 7.62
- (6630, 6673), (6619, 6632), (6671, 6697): 0.83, 9.76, 8.28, 9.1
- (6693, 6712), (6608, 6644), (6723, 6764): 0.28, 9.76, 7.43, 8.24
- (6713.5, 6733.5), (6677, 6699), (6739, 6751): 1.89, 7.99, 7.61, 7.76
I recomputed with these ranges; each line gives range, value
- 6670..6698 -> 9.96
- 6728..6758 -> 8.79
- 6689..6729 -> 9.26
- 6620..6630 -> 10.7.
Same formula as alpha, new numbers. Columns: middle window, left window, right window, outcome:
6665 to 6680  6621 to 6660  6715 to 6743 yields -1.33 angstrom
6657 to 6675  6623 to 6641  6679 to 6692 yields -0.88 angstrom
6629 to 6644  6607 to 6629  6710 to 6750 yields 0.40 angstrom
